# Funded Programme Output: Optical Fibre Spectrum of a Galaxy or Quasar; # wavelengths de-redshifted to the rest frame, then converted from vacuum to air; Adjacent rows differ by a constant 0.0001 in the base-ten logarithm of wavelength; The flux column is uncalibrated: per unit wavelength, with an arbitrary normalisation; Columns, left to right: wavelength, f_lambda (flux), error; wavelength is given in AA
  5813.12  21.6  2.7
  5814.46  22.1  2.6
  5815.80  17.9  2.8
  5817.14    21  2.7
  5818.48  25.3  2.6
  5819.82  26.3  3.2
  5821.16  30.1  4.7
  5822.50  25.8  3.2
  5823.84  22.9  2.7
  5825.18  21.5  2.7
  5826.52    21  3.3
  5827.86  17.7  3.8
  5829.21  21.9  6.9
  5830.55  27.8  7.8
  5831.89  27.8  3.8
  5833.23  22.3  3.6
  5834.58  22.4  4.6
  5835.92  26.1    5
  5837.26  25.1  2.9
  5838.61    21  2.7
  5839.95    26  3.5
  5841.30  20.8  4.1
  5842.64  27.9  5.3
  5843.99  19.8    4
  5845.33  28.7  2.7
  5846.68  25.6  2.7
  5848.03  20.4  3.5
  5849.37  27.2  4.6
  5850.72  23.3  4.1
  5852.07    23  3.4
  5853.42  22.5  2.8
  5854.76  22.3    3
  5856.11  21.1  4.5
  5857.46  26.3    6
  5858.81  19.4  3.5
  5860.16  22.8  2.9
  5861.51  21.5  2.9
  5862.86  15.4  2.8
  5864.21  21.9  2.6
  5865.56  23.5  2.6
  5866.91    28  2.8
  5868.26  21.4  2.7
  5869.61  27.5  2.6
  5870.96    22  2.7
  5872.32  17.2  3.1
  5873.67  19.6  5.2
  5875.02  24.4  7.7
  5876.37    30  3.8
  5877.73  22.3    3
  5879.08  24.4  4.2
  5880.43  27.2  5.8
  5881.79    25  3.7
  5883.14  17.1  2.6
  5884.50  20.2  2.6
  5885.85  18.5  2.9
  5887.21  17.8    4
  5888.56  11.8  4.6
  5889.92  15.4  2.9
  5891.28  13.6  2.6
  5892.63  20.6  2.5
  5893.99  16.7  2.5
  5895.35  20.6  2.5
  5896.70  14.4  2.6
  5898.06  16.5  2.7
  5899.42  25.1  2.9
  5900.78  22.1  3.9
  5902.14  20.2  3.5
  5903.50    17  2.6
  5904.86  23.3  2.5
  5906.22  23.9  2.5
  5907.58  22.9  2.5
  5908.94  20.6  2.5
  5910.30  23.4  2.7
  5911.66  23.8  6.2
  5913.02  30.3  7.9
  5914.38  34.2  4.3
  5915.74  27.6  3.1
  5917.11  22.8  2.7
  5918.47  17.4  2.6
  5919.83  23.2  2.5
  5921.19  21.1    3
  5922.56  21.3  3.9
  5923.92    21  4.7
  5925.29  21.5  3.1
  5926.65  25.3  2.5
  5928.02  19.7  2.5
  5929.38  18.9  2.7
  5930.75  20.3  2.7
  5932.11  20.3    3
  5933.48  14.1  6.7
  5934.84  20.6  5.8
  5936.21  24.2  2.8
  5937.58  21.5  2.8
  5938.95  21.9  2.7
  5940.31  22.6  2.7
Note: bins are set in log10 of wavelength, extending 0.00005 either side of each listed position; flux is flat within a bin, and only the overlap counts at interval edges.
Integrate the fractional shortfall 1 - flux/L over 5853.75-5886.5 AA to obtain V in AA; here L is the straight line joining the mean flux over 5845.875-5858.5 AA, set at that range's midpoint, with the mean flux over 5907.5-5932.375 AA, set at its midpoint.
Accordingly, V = 1.2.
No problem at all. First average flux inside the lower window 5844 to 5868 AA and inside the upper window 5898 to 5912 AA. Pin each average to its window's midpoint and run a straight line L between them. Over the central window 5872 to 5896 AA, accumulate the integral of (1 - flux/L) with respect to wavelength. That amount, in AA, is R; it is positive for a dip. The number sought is 2.4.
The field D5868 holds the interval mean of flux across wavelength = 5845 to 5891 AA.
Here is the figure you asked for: 22.1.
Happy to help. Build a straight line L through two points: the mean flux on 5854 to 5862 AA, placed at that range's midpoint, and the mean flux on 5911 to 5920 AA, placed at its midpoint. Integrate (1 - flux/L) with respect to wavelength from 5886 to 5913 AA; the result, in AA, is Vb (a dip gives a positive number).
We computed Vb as 5.6 AA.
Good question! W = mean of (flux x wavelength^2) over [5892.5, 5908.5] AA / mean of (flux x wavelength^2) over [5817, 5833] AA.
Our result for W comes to 0.86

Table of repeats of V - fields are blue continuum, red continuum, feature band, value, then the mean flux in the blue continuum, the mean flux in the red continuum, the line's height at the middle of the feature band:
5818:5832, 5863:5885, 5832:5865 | 0.8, 24.2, 23.1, 23.7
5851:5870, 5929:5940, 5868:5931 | -0.5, 22.6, 20.3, 21.4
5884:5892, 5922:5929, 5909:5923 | -2.9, 16.2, 21.7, 20.3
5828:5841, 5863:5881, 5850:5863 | 0.9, 24.1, 23.5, 23.8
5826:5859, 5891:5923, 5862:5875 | 0.5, 23.6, 21.9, 22.9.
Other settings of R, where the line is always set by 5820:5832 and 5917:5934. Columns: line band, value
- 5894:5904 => 1.0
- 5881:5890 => 1.5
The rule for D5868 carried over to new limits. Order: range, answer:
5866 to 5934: 21.5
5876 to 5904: 19.7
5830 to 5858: 24.1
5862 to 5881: 23.2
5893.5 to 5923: 22.2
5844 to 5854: 24.1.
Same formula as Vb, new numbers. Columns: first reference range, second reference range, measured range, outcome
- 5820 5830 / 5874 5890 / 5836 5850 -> -1.1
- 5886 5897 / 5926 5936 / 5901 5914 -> -3.7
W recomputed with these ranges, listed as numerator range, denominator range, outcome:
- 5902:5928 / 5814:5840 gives 1.01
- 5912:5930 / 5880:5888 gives 1.15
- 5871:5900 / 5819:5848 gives 0.84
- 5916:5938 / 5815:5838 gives 0.91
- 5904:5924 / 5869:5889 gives 1.11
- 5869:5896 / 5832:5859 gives 0.88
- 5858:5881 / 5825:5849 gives 0.98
